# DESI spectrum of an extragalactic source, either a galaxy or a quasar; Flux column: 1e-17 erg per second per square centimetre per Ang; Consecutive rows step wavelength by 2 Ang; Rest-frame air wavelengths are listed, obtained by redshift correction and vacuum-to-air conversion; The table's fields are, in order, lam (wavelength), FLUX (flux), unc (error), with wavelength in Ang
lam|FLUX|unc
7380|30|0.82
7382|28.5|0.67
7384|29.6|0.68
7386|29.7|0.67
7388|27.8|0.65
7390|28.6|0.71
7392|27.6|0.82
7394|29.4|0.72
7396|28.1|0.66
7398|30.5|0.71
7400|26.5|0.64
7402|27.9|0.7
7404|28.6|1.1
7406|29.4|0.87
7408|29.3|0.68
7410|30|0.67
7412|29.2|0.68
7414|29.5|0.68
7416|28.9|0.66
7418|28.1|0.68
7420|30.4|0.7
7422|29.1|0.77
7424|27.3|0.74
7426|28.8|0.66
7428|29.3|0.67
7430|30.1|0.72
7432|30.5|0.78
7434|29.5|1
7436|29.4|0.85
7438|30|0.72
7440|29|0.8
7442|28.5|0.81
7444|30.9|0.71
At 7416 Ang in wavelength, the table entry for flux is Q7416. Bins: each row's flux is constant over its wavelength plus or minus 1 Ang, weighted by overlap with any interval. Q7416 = 28.9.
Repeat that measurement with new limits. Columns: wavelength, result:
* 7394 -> 29.4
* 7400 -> 26.5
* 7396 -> 28.1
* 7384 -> 29.6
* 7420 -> 30.4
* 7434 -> 29.5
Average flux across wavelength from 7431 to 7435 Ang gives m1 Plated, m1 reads 30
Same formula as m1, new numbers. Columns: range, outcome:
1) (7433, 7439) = 29.6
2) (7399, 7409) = 28.3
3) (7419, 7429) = 29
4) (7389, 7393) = 28.1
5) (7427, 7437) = 29.8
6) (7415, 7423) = 29.1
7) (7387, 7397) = 28.3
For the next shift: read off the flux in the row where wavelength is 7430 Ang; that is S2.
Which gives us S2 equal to 30.1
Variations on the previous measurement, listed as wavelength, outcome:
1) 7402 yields 27.9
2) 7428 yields 29.3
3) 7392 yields 27.6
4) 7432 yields 30.5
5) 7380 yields 30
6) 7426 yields 28.8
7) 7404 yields 28.6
